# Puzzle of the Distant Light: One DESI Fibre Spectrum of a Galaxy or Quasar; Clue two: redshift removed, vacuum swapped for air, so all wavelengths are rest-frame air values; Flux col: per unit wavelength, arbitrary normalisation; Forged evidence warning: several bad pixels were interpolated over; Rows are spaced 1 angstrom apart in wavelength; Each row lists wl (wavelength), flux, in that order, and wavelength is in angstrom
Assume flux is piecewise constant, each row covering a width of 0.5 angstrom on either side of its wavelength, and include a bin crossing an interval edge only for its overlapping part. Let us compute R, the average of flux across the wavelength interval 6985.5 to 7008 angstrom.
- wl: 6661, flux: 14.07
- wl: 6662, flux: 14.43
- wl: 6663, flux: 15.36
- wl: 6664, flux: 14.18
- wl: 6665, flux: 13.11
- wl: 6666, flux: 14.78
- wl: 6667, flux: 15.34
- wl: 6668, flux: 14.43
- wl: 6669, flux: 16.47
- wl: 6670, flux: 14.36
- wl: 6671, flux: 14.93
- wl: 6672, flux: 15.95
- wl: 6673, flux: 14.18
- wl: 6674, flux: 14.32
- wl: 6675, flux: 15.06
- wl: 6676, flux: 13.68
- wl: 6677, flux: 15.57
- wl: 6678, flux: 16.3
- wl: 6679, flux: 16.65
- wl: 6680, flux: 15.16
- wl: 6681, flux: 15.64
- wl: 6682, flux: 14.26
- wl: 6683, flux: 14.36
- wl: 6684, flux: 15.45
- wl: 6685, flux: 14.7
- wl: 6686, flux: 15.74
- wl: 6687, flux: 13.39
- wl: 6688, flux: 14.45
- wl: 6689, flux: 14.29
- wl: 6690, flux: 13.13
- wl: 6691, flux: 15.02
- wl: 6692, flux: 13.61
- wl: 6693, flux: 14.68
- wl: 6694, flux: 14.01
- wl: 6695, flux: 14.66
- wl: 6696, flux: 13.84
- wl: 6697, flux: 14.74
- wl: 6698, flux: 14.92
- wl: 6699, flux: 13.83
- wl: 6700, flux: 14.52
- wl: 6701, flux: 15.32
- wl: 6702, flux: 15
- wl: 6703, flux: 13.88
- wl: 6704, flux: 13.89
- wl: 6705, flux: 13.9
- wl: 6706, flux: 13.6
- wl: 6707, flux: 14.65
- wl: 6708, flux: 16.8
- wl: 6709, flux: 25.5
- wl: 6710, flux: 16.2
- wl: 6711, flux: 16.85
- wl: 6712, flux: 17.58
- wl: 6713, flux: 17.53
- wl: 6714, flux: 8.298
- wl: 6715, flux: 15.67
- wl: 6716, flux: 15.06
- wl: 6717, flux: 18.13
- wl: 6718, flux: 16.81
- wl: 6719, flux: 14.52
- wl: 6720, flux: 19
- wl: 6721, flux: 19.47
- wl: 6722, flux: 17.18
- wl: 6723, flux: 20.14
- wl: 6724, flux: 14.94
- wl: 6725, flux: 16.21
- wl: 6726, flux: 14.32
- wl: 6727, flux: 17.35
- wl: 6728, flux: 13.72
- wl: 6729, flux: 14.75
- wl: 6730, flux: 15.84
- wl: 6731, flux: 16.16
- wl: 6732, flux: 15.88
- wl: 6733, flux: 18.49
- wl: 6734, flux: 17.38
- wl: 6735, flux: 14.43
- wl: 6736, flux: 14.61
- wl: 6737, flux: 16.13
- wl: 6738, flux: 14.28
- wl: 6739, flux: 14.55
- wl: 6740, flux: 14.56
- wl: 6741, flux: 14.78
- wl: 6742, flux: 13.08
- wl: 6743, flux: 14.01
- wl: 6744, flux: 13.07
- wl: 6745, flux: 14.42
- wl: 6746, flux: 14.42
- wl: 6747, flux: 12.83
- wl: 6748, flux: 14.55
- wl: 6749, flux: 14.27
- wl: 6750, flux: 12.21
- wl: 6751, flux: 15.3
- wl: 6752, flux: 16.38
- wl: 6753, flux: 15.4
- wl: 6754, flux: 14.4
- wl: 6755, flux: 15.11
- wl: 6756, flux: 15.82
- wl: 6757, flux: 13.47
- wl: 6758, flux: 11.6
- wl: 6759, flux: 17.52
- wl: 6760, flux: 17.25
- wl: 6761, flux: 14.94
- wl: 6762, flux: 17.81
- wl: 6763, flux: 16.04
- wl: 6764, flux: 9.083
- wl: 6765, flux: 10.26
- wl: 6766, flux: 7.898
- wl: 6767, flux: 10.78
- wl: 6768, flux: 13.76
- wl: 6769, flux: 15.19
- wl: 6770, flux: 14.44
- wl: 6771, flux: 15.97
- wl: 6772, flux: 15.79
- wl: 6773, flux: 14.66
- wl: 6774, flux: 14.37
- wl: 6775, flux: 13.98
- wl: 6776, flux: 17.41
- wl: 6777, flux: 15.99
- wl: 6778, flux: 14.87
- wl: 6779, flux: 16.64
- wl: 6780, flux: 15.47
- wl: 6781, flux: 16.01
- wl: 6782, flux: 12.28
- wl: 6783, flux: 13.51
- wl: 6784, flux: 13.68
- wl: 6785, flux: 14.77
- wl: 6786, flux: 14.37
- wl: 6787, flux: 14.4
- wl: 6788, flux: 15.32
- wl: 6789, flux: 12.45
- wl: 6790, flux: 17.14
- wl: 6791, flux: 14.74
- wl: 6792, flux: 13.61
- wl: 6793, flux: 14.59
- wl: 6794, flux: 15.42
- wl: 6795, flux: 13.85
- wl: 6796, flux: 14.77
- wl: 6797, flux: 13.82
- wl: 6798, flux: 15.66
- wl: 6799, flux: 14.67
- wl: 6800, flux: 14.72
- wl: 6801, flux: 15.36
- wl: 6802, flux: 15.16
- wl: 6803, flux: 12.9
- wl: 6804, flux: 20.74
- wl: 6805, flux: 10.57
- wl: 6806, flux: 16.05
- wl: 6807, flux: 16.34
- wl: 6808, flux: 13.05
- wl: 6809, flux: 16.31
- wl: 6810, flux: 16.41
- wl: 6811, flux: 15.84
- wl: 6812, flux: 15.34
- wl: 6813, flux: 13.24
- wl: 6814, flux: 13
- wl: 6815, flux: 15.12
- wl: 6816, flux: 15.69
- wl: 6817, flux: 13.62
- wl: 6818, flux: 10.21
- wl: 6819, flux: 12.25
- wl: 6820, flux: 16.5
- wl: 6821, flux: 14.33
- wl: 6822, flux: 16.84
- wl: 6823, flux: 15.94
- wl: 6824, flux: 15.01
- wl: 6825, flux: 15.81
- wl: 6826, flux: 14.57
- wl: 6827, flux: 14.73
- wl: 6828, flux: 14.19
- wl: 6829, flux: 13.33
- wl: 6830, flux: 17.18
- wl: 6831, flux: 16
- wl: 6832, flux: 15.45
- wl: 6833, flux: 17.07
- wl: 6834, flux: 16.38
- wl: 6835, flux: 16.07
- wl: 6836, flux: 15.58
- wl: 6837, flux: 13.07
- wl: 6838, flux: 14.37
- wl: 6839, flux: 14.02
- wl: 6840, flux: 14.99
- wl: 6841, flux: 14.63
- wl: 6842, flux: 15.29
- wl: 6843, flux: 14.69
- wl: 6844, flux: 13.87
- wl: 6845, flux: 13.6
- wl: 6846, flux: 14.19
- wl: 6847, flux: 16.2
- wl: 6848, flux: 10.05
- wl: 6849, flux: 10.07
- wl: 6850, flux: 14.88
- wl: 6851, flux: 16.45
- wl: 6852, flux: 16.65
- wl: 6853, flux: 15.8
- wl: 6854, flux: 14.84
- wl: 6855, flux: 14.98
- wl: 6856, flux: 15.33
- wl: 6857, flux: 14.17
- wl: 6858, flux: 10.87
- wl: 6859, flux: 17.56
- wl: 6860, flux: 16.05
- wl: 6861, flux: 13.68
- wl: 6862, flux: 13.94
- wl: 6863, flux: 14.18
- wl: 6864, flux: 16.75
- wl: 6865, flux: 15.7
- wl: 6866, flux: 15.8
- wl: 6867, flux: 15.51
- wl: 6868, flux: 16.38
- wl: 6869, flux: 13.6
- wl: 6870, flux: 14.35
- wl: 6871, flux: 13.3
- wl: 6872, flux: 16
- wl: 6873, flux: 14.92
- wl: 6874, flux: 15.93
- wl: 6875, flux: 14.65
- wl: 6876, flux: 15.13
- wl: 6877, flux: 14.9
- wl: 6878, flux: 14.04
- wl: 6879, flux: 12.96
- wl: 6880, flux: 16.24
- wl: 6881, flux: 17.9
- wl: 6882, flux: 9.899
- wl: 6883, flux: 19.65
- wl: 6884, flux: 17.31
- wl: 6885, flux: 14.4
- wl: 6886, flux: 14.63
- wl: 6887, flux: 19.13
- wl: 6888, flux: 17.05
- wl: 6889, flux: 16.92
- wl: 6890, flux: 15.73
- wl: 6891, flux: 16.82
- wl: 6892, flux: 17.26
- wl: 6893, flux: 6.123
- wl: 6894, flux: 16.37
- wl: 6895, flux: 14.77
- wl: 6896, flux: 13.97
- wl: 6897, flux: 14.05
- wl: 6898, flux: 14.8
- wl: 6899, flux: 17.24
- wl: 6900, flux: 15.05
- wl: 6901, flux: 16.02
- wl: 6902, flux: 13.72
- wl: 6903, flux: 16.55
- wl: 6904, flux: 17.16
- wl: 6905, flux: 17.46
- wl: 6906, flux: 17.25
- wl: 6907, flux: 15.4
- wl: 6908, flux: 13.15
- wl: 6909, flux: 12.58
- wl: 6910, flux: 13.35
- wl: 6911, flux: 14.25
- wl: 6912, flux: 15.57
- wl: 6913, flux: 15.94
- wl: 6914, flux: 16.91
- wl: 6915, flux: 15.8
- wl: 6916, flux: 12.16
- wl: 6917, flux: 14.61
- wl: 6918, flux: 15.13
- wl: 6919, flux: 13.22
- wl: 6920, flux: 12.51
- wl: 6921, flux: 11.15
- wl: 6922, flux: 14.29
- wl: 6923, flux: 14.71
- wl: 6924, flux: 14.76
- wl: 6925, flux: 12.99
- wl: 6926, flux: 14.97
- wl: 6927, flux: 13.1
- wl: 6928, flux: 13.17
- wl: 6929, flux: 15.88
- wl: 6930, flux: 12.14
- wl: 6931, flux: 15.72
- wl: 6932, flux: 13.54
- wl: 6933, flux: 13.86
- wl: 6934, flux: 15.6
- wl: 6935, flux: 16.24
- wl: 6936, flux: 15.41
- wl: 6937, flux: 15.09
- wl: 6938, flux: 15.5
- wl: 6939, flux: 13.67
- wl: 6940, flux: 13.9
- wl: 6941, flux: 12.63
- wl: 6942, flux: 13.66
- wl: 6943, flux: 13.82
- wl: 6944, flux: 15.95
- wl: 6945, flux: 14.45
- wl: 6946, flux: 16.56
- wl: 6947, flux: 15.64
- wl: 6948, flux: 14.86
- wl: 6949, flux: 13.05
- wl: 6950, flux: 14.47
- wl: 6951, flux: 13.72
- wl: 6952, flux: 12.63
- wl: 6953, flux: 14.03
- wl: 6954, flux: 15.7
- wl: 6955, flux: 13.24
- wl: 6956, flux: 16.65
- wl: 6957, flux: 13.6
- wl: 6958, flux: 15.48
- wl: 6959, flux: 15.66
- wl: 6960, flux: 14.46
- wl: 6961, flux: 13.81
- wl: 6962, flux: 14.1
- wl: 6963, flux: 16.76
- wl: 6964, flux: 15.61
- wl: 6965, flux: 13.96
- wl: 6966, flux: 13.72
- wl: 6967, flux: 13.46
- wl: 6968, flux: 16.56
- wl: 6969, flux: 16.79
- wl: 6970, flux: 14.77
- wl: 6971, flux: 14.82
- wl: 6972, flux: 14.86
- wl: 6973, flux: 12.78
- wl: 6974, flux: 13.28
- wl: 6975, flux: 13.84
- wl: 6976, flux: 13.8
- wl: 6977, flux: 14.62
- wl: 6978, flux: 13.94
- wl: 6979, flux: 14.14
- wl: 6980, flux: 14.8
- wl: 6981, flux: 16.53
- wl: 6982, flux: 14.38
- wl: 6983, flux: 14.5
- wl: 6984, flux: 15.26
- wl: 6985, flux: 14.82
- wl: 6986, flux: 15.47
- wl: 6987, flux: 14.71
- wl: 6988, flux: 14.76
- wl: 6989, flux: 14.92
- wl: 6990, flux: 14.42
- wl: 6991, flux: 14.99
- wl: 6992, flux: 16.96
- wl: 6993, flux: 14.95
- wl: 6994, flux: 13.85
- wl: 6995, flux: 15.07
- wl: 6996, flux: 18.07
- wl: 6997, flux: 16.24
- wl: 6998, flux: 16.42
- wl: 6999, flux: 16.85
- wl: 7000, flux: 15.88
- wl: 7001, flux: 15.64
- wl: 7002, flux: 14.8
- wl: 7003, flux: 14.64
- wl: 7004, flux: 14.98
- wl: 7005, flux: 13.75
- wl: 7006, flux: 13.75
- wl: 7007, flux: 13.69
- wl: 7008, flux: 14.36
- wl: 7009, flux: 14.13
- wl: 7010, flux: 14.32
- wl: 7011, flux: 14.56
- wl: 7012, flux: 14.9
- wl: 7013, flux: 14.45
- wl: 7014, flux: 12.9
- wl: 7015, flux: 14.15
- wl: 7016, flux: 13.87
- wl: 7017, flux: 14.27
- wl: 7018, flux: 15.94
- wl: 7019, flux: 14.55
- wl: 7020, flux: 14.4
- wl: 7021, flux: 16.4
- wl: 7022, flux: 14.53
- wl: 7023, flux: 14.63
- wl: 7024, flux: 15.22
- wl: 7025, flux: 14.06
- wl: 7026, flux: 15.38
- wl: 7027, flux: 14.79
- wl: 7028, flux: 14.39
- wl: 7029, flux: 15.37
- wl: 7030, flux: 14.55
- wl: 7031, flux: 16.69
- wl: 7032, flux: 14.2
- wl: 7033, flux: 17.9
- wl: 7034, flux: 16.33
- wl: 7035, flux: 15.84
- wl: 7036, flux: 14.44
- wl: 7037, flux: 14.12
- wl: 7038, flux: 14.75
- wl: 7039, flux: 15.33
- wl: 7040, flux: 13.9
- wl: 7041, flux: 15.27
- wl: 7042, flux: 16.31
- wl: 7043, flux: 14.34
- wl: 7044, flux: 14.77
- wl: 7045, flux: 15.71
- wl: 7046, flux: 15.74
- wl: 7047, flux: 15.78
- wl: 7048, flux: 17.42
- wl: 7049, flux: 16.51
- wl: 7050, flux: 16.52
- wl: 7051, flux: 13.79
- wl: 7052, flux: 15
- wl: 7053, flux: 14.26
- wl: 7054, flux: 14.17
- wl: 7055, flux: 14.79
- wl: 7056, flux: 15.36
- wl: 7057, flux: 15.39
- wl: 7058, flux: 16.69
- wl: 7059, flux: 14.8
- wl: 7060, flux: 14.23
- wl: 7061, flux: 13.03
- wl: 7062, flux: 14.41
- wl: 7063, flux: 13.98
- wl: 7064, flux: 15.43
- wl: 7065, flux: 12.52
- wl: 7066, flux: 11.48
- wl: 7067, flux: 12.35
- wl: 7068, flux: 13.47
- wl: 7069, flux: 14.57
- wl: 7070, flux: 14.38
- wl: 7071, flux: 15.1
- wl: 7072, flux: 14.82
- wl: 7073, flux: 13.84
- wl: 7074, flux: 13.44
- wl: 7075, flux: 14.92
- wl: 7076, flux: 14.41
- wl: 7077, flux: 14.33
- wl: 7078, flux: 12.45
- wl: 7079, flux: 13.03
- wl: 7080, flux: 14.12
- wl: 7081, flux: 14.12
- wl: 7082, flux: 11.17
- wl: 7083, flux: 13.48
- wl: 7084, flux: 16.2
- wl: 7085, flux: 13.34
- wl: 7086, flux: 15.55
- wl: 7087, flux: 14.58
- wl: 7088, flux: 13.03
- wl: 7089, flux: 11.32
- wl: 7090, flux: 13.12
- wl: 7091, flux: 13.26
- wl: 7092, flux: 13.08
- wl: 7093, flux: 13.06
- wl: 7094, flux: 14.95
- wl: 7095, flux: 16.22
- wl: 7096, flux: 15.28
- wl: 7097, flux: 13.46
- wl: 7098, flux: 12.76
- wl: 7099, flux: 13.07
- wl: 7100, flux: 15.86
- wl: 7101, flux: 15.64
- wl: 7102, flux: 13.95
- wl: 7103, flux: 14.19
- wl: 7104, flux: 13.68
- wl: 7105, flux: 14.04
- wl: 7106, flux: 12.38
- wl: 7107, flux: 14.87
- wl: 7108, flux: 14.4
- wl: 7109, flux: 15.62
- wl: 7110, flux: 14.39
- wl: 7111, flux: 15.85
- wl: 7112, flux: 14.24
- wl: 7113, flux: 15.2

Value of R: 15.2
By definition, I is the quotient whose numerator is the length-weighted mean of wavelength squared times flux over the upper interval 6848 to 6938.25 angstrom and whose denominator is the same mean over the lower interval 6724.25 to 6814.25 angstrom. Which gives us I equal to 1.05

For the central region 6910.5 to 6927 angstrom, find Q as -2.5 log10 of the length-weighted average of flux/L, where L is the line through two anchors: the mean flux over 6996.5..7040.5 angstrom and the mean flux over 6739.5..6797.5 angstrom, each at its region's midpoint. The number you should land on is 0.03 mag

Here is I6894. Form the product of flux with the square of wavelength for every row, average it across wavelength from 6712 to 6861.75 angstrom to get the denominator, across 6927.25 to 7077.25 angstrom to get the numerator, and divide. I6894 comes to 1.06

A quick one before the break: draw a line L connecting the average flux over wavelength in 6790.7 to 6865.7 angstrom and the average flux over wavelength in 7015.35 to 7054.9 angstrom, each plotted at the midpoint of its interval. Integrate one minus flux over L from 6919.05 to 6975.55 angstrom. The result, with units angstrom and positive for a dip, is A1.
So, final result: 2.2 angstrom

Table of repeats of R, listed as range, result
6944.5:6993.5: 14.7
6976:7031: 14.9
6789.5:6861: 14.8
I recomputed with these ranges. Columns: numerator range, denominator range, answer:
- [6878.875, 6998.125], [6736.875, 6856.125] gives 1.06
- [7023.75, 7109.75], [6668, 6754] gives 1.05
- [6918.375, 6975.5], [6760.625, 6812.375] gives 1.03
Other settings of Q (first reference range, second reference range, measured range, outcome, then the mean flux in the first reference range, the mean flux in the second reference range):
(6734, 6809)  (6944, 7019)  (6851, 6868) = -0.040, 14.5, 14.8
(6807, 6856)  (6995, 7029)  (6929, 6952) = 0.024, 14.8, 14.9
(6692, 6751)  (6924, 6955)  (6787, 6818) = 0.017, 15.4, 14.4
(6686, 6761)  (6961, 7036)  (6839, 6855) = 0.049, 15.2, 14.9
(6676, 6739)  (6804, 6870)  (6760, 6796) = 0.055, 15.5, 14.8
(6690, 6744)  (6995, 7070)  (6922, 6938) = 0.043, 15.5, 14.9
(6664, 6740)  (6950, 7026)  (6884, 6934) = 0.010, 15.4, 14.8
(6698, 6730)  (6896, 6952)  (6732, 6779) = 0.081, 15.9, 14.6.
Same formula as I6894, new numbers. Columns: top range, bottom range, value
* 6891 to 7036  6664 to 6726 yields 1.04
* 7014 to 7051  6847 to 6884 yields 1.07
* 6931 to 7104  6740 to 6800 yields 1.09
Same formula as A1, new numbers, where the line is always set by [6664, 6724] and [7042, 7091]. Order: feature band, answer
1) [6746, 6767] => 1.5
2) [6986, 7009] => -1.0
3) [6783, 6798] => 0.6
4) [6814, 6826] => 0.3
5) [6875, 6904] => -1.0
